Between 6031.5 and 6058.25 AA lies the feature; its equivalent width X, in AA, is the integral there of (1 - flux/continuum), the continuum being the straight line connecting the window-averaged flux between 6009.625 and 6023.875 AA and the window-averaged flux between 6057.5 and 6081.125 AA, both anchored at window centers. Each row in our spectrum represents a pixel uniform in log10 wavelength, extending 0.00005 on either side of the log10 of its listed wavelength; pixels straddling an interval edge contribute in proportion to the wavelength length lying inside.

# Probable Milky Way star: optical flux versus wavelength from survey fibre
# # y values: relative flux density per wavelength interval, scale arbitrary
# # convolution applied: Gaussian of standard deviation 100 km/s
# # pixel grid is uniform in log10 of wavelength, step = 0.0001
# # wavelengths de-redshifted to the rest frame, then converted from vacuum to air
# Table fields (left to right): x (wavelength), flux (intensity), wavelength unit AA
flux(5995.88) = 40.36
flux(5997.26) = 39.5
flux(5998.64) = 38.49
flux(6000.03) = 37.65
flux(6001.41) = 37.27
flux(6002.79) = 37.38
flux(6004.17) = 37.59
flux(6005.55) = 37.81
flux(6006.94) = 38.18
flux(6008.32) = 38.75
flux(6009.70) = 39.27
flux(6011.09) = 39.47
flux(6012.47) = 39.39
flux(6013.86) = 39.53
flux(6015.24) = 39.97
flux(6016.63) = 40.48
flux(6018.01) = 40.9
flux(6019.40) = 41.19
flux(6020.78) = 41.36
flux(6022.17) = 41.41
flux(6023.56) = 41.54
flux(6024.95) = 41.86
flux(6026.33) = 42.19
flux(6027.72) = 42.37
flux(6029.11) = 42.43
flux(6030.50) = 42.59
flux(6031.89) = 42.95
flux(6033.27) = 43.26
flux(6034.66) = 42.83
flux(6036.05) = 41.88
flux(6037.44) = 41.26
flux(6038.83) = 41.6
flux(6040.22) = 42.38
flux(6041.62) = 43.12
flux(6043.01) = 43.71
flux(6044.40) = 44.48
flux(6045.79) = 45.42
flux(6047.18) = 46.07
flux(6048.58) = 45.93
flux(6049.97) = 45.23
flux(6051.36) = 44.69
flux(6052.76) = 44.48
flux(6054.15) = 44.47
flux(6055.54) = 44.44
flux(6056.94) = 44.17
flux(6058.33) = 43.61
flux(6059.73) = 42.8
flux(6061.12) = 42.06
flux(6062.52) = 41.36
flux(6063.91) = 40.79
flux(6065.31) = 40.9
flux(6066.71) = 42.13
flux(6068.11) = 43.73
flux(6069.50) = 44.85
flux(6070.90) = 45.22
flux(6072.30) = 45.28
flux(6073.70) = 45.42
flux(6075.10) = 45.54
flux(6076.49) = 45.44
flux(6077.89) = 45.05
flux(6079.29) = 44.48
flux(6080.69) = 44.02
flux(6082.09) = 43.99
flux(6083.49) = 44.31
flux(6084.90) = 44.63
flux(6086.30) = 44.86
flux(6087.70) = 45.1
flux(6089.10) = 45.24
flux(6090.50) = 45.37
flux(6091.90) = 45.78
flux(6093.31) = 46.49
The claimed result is -1.0 AA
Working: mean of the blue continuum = 40.4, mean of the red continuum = 43.7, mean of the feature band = 43.8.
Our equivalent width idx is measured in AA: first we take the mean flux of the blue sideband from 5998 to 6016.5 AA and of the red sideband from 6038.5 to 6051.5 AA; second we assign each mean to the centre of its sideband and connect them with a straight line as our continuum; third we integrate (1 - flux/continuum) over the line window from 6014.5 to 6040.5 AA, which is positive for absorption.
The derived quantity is -0.1 AA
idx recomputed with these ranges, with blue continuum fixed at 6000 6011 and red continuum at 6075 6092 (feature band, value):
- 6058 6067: 0.2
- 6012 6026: -0.6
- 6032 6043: -0.4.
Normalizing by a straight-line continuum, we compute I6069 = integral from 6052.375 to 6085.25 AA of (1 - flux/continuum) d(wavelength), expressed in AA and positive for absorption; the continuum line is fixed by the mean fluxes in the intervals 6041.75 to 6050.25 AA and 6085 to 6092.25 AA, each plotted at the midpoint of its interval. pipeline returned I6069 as 0.9 AA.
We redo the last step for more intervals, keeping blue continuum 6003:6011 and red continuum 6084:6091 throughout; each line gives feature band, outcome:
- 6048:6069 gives -0.40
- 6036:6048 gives -0.63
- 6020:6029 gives -0.46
